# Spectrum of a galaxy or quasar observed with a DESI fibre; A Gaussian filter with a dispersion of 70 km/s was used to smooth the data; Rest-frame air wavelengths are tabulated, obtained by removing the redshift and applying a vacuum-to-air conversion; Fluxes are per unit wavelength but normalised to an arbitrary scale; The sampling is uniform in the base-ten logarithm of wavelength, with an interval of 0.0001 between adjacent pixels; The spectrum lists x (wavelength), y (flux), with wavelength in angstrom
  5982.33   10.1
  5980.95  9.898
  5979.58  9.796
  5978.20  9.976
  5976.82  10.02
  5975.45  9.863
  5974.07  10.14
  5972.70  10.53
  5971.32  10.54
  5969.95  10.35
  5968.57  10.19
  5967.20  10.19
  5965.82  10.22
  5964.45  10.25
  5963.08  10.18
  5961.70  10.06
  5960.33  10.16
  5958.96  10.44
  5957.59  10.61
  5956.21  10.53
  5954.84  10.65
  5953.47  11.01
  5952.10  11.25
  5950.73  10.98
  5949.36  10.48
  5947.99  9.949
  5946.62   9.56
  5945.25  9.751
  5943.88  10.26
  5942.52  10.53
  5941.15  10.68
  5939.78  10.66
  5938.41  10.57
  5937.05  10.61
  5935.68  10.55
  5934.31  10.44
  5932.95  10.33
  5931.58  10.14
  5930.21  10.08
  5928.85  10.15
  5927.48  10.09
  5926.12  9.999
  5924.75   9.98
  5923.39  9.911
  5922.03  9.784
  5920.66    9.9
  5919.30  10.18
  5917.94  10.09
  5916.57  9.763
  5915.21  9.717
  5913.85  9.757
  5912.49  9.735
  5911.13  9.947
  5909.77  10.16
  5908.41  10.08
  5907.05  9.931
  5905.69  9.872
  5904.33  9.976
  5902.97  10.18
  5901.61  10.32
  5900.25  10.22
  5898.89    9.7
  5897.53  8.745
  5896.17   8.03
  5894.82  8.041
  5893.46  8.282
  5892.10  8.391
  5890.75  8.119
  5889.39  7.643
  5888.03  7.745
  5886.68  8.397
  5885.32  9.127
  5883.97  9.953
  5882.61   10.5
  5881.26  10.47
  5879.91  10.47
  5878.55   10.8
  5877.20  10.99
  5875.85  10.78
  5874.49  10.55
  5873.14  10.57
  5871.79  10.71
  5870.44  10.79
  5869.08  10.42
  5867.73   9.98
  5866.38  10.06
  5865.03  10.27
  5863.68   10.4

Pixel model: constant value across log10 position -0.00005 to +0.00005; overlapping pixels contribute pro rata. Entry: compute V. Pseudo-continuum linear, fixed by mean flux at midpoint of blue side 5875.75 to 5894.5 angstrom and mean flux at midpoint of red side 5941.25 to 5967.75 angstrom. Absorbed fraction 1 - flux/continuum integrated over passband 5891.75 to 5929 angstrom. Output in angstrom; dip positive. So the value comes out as 0.1 angstrom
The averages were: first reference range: 9.34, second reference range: 10.4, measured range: 9.68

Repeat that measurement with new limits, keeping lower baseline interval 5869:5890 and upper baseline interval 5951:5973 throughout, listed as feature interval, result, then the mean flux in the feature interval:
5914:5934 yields 0.45 angstrom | 10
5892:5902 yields 1.12 angstrom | 8.96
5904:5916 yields 0.30 angstrom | 9.91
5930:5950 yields 0.03 angstrom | 10.3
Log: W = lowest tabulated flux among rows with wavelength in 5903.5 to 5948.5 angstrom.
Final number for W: 9.56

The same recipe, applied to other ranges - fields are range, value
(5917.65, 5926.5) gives 9.784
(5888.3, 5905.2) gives 7.643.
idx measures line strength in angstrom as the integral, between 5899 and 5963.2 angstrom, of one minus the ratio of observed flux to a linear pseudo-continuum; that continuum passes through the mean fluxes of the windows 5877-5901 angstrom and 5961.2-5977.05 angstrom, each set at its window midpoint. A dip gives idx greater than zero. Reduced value -3.3 angstrom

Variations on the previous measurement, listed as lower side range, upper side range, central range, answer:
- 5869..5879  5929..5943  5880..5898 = 3.2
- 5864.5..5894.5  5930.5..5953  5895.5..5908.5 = 0.4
